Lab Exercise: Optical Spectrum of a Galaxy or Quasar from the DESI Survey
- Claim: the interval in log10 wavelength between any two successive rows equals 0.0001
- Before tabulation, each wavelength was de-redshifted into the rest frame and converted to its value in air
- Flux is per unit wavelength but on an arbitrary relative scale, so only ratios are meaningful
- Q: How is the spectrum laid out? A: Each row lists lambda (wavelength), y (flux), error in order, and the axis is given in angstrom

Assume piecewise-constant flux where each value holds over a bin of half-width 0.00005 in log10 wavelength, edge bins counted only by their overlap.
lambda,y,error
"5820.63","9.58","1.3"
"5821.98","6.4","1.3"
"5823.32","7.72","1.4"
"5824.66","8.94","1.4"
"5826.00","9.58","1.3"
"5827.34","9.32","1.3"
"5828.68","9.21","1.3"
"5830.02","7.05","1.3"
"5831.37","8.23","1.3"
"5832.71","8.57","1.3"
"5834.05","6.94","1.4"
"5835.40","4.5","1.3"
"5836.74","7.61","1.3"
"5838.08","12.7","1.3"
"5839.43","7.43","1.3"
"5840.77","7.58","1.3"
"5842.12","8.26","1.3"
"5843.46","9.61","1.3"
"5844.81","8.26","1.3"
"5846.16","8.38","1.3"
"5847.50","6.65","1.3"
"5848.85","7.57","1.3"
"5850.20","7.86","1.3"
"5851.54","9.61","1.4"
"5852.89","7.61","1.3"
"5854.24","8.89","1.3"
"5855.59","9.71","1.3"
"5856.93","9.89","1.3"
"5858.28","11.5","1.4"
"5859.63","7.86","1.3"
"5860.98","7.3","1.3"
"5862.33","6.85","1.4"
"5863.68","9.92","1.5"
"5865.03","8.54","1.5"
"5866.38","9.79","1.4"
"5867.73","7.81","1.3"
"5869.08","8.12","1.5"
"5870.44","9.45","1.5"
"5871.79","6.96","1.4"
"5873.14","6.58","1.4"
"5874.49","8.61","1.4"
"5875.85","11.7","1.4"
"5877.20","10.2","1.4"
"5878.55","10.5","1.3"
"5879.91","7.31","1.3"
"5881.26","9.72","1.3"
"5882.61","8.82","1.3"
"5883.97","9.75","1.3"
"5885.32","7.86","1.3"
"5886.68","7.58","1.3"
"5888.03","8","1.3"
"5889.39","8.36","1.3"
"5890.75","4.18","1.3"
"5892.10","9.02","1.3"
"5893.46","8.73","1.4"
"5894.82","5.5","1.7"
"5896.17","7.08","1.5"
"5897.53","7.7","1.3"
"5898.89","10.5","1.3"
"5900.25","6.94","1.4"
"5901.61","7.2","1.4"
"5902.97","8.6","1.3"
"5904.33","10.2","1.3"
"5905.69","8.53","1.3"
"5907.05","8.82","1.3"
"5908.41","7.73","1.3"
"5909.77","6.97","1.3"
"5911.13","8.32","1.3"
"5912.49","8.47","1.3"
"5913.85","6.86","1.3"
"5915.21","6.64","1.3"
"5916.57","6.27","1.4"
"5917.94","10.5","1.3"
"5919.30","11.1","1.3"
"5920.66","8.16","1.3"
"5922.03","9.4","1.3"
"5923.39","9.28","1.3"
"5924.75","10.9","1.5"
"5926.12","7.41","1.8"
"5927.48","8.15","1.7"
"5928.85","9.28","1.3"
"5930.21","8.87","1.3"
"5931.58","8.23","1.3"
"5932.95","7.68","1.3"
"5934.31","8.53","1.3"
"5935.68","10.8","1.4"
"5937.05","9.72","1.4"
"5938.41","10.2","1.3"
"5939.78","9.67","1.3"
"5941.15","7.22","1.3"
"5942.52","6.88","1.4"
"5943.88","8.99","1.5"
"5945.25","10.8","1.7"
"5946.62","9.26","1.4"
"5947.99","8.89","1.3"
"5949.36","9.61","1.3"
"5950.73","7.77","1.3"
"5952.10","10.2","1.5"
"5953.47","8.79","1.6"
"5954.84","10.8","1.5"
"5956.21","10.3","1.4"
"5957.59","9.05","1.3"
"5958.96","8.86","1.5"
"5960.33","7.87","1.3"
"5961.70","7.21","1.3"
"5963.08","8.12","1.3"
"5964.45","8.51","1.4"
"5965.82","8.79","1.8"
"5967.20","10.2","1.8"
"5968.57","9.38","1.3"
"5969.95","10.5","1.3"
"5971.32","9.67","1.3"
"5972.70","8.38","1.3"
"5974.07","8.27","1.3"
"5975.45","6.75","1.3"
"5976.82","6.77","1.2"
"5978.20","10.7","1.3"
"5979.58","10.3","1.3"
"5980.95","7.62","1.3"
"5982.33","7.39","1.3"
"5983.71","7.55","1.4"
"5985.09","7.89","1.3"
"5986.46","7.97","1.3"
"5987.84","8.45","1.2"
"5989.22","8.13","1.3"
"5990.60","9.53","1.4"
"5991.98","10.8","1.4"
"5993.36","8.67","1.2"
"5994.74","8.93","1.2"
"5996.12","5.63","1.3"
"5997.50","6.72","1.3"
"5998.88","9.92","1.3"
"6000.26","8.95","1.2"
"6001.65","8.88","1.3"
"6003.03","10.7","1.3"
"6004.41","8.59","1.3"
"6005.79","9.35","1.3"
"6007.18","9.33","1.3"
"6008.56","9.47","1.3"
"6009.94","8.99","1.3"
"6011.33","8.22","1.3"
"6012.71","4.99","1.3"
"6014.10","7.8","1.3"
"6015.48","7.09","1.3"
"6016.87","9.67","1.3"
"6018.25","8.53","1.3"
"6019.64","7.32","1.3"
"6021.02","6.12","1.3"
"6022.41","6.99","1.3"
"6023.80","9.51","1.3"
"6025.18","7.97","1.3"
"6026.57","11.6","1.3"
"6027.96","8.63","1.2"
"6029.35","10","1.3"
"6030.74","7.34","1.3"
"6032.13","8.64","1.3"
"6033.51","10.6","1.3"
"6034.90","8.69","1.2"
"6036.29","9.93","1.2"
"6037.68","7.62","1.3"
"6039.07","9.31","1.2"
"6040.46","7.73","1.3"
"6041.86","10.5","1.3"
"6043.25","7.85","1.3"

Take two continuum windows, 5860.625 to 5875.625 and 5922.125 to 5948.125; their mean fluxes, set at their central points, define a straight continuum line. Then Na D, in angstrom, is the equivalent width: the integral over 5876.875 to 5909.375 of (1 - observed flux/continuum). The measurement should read 1.2 angstrom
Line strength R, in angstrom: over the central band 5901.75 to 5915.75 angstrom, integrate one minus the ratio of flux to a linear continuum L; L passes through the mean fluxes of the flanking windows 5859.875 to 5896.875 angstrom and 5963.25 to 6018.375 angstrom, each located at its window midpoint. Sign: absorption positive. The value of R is 0.48 angstrom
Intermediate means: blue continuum 8.3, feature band 8.1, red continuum 8.6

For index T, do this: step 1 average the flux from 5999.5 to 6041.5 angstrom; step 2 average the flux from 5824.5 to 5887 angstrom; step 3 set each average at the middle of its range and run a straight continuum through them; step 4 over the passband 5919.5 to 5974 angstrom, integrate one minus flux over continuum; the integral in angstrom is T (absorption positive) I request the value -2.8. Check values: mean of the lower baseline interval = 8.57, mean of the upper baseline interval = 8.63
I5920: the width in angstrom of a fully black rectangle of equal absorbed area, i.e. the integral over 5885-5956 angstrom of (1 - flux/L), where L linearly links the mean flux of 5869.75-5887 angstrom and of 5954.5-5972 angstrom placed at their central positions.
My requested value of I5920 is 3.7 angstrom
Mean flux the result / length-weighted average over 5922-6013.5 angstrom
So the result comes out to 8.79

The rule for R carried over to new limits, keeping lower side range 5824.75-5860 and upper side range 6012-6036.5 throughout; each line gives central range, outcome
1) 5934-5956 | -2.2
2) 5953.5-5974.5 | -1.6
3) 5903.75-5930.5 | -0.4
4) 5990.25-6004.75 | -0.8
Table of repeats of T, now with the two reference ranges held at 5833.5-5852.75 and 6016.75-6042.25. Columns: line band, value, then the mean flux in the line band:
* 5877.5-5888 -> -0.8 angstrom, 8.8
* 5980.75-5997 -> 0.7 angstrom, 8.21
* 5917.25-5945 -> -2.3 angstrom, 9.07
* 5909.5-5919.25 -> 0.4 angstrom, 7.97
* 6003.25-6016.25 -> 0.5 angstrom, 8.3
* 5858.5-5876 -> -0.5 angstrom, 8.4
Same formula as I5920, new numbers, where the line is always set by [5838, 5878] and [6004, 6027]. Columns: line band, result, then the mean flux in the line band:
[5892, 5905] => 0.68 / 8.1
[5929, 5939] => -0.79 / 9.15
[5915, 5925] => -0.65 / 9.07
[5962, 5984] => -0.76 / 8.67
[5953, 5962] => -0.69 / 9.06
